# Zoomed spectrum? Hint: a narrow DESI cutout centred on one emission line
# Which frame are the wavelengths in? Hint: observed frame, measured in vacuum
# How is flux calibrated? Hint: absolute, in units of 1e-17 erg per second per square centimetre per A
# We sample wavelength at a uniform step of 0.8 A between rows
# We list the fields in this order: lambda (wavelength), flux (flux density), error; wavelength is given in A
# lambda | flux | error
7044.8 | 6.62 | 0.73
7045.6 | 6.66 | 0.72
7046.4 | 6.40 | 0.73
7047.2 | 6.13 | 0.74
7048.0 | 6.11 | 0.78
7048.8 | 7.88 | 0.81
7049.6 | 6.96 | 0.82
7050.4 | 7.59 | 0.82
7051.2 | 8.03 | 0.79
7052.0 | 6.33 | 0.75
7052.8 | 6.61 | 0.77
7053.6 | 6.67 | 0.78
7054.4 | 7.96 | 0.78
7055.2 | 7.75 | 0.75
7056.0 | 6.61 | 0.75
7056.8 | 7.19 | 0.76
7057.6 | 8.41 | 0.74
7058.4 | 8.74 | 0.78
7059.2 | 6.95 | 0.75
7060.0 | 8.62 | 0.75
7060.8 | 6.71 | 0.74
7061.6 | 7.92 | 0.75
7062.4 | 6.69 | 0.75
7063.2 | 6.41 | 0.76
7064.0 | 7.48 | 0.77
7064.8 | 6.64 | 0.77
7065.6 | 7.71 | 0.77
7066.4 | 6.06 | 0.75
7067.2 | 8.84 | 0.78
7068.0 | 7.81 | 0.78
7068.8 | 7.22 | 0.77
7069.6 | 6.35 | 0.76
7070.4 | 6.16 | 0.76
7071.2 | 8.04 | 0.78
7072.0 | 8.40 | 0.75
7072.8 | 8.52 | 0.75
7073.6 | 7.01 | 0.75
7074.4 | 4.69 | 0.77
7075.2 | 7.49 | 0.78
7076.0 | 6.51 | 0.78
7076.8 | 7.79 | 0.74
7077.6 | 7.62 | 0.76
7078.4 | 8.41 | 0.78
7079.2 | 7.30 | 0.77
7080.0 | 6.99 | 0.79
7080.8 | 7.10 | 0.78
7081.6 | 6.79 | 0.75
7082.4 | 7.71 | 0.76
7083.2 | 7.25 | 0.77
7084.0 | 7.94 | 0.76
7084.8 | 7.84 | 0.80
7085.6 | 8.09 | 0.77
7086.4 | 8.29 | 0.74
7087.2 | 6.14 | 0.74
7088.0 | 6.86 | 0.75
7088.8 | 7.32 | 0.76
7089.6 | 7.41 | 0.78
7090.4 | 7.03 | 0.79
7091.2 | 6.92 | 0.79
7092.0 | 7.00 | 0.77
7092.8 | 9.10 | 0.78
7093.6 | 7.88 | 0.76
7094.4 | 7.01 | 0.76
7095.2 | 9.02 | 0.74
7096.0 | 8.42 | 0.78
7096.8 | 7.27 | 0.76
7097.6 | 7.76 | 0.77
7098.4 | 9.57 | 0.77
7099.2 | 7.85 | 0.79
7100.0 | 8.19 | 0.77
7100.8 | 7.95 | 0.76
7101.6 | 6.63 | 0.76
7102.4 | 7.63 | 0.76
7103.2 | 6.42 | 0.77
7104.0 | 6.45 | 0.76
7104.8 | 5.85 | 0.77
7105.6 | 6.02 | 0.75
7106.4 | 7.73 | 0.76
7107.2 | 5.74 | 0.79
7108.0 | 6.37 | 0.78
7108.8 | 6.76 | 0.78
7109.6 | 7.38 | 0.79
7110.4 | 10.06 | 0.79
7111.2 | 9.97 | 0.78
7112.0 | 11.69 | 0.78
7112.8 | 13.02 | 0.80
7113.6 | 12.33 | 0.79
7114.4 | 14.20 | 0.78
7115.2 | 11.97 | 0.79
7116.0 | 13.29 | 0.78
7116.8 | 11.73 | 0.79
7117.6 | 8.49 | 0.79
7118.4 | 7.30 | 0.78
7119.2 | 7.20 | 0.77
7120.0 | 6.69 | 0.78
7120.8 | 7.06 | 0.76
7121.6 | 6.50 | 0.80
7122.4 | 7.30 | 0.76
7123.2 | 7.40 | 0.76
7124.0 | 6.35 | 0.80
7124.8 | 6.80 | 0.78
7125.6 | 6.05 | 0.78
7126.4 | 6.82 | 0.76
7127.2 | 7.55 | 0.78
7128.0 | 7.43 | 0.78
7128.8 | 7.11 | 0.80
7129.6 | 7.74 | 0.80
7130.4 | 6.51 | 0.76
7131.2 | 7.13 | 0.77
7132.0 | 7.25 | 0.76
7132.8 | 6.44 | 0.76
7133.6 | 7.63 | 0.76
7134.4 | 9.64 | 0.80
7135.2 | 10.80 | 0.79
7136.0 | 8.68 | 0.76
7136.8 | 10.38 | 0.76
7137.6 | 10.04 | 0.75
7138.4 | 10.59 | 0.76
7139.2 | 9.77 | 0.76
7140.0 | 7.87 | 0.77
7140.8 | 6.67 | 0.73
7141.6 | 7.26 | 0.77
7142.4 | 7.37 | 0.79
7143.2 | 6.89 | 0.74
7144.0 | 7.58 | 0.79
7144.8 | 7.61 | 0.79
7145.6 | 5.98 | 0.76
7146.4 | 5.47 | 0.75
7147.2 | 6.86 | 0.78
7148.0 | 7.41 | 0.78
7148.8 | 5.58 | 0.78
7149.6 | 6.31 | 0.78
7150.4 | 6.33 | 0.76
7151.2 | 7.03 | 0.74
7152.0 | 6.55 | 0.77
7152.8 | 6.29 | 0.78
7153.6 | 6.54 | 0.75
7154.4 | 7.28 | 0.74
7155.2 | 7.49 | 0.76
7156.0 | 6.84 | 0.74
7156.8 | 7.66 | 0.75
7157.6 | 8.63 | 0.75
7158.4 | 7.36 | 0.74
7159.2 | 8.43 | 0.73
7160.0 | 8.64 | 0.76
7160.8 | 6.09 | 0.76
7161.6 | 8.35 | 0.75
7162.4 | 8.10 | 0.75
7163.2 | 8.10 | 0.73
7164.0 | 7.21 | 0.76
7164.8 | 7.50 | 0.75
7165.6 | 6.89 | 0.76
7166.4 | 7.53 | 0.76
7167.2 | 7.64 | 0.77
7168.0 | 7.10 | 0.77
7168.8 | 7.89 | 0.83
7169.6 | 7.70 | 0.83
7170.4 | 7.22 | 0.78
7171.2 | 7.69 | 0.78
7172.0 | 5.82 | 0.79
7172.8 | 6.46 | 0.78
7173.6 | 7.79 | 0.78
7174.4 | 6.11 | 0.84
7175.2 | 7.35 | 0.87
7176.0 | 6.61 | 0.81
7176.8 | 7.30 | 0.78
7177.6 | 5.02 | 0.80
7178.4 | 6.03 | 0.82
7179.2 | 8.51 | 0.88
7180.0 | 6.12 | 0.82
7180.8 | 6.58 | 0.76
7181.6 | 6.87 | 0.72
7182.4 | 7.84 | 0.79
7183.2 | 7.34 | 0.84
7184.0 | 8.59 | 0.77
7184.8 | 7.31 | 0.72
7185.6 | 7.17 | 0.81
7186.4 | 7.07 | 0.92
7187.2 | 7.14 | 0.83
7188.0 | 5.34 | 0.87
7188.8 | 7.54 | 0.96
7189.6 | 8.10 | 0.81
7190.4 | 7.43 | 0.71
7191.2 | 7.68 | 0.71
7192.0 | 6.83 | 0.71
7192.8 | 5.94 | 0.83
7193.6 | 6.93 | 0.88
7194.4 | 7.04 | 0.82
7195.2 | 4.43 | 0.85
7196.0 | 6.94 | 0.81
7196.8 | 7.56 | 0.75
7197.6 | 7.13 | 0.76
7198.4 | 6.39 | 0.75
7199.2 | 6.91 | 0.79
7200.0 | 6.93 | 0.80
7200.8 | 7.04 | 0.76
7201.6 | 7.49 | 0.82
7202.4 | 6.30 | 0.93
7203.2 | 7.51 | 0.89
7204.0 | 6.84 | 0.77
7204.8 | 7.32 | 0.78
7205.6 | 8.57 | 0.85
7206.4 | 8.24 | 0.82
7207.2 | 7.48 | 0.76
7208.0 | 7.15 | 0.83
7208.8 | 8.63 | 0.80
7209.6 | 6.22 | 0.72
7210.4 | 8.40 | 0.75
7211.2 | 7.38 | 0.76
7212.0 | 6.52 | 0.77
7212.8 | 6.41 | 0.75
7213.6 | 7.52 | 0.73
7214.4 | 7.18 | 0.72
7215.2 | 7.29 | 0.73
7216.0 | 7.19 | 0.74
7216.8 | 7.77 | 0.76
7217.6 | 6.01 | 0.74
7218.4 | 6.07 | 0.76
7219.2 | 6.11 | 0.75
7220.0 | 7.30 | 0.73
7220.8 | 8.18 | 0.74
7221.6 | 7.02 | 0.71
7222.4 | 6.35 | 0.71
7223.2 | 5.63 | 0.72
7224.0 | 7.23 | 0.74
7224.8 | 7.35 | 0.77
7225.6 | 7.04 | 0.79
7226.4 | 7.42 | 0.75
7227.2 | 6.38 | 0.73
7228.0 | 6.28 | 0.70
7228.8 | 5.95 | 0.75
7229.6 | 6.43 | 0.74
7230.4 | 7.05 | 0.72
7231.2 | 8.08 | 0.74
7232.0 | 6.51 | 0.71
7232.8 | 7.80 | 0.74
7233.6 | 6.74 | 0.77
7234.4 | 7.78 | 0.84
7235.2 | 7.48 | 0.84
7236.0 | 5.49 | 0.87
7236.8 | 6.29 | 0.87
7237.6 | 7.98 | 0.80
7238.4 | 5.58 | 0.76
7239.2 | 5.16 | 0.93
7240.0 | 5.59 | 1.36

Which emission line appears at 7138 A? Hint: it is [N II]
